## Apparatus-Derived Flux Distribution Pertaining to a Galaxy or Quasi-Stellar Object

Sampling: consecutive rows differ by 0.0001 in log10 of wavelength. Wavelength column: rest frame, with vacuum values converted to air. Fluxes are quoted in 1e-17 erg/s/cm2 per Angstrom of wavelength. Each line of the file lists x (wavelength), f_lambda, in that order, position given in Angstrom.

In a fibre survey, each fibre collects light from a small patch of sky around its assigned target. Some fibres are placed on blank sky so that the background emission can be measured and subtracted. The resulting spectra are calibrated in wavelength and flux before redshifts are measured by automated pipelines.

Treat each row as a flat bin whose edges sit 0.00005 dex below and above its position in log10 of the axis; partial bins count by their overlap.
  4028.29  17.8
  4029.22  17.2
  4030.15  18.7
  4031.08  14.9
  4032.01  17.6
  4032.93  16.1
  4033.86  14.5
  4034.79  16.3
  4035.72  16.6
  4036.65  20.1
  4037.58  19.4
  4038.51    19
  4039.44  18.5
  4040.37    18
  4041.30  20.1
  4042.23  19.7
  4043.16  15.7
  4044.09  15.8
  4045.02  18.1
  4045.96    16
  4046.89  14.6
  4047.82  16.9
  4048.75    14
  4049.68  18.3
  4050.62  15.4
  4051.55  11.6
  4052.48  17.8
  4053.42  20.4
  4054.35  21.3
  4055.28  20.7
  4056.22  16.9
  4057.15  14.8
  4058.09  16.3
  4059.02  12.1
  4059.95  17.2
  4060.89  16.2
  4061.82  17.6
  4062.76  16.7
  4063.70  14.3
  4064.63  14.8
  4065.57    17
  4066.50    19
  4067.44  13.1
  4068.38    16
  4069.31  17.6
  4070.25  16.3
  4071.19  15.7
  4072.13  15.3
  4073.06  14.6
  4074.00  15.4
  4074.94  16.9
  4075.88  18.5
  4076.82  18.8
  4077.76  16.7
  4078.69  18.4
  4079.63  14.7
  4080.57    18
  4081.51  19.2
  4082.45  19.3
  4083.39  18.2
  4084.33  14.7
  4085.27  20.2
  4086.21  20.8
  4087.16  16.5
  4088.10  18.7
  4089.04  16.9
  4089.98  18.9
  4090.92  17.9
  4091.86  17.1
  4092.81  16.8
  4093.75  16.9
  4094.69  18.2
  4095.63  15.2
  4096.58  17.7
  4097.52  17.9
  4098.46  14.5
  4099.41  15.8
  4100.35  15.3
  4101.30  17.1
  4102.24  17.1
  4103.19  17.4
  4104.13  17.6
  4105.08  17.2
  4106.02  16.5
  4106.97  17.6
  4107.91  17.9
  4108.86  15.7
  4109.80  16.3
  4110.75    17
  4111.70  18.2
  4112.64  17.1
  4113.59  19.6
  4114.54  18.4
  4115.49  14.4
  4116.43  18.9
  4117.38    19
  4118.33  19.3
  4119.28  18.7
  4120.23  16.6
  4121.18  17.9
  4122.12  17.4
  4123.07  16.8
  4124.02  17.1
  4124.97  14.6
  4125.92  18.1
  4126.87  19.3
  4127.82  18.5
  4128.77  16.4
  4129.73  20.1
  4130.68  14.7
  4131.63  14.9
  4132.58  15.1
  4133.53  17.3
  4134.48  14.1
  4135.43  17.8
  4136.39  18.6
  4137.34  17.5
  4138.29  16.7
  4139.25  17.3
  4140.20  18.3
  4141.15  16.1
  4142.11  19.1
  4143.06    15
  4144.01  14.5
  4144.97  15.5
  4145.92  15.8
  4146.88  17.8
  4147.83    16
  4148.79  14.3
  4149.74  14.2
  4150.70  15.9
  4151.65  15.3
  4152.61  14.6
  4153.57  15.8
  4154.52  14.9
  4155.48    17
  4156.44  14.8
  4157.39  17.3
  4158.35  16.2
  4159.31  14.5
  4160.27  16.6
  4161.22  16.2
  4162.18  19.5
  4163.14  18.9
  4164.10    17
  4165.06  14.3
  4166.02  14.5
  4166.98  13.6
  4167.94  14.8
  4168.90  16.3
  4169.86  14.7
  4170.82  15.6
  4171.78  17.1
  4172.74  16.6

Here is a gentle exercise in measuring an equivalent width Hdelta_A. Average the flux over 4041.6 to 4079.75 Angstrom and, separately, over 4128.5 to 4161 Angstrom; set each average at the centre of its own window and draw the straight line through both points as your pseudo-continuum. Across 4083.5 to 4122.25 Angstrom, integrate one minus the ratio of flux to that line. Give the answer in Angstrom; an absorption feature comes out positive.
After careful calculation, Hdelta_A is -2.4 Angstrom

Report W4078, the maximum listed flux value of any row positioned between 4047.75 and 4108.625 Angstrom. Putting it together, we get 21.3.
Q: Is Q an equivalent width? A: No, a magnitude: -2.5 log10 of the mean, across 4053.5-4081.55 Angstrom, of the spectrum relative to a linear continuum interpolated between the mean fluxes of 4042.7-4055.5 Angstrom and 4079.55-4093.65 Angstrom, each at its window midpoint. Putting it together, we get 0.043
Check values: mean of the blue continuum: 16.8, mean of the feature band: 16.7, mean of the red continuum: 17.9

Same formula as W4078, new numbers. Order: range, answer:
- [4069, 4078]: 18.8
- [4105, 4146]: 20.1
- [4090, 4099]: 18.2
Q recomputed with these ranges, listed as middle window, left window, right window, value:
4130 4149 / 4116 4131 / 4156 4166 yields 0.05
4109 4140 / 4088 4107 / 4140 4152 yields -0.06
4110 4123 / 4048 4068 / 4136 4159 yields -0.10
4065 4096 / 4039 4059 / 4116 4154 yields -0.02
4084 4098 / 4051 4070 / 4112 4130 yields -0.03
